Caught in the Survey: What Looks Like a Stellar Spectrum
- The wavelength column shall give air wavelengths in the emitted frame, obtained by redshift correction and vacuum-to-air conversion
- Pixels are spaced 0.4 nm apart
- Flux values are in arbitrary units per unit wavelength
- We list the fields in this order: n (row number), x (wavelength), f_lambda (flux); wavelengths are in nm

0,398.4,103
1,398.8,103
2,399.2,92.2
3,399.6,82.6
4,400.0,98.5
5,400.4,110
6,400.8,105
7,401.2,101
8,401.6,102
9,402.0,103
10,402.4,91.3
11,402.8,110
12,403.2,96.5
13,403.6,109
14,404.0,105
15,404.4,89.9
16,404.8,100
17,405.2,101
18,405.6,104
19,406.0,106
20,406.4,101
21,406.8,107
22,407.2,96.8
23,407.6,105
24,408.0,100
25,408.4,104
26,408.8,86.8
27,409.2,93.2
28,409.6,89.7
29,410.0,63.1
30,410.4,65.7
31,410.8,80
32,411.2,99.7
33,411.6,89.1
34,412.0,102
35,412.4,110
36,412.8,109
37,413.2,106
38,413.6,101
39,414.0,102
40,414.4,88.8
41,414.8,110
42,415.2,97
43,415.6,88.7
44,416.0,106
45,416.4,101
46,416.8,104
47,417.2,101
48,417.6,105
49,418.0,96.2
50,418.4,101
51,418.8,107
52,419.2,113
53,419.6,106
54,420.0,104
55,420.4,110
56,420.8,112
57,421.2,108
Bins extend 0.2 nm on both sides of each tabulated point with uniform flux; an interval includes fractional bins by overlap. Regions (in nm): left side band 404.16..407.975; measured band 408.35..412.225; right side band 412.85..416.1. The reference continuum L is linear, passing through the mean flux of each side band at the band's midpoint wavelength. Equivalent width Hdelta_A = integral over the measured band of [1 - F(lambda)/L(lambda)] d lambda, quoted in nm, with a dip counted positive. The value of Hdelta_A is 0.533 nm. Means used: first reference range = 101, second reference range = 100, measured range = 86.8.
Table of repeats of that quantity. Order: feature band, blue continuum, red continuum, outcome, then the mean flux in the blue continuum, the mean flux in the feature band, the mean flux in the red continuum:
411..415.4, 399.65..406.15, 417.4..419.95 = 0.10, 102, 101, 105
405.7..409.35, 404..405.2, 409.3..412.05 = -0.37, 97.6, 100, 83.5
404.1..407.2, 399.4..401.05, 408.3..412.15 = -0.29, 99.1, 101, 86.7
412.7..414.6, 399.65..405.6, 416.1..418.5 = 0.01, 101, 101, 102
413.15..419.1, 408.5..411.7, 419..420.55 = -0.13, 83.9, 101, 108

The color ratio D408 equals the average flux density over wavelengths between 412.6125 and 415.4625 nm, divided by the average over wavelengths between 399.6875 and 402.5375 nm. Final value 1.0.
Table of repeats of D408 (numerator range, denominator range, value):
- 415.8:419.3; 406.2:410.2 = 1.09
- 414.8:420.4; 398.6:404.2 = 1.02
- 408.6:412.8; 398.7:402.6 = 0.90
